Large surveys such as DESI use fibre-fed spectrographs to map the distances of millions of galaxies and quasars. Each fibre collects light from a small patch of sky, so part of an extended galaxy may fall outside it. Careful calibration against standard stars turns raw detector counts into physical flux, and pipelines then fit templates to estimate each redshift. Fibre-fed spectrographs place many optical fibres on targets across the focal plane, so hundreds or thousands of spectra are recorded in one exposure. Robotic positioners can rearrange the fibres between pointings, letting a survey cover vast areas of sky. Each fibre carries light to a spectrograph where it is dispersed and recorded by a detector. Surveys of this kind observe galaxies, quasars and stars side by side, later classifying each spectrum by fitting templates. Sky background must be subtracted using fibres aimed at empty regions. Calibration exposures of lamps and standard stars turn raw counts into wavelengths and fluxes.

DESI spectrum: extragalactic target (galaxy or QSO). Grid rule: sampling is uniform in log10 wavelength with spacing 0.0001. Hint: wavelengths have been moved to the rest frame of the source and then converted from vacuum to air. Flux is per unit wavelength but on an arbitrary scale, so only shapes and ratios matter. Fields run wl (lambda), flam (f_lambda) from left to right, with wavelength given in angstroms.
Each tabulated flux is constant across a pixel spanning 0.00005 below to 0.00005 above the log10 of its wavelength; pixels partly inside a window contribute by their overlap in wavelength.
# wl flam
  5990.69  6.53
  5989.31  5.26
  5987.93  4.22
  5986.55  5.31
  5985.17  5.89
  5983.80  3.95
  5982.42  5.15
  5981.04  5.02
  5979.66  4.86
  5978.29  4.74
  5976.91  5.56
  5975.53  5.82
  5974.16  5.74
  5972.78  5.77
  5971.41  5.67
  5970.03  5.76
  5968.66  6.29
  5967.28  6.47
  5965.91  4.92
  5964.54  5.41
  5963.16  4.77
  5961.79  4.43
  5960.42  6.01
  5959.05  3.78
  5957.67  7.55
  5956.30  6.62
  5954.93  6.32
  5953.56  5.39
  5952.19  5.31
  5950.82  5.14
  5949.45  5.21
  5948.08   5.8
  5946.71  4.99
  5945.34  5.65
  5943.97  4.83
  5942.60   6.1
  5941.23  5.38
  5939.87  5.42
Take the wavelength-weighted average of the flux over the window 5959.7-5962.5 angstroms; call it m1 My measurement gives 5.21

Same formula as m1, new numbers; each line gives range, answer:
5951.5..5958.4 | 6.22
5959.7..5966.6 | 5.11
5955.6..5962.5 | 5.68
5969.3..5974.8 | 5.74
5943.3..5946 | 5.24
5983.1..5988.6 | 4.85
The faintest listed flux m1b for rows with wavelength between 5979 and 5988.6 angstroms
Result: 3.95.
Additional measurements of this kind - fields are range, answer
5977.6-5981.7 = 4.74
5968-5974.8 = 5.67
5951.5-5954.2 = 5.31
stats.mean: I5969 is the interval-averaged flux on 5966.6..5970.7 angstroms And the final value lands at 6.17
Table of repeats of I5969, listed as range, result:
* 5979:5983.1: 5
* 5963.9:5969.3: 5.77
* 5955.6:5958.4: 7.03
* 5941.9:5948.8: 5.47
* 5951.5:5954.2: 5.35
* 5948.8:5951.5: 5.17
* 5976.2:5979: 5.15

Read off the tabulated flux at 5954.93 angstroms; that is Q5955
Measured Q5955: 6.32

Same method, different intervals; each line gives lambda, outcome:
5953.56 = 5.39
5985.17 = 5.89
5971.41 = 5.67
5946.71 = 4.99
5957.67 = 7.55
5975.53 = 5.82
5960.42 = 6.01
